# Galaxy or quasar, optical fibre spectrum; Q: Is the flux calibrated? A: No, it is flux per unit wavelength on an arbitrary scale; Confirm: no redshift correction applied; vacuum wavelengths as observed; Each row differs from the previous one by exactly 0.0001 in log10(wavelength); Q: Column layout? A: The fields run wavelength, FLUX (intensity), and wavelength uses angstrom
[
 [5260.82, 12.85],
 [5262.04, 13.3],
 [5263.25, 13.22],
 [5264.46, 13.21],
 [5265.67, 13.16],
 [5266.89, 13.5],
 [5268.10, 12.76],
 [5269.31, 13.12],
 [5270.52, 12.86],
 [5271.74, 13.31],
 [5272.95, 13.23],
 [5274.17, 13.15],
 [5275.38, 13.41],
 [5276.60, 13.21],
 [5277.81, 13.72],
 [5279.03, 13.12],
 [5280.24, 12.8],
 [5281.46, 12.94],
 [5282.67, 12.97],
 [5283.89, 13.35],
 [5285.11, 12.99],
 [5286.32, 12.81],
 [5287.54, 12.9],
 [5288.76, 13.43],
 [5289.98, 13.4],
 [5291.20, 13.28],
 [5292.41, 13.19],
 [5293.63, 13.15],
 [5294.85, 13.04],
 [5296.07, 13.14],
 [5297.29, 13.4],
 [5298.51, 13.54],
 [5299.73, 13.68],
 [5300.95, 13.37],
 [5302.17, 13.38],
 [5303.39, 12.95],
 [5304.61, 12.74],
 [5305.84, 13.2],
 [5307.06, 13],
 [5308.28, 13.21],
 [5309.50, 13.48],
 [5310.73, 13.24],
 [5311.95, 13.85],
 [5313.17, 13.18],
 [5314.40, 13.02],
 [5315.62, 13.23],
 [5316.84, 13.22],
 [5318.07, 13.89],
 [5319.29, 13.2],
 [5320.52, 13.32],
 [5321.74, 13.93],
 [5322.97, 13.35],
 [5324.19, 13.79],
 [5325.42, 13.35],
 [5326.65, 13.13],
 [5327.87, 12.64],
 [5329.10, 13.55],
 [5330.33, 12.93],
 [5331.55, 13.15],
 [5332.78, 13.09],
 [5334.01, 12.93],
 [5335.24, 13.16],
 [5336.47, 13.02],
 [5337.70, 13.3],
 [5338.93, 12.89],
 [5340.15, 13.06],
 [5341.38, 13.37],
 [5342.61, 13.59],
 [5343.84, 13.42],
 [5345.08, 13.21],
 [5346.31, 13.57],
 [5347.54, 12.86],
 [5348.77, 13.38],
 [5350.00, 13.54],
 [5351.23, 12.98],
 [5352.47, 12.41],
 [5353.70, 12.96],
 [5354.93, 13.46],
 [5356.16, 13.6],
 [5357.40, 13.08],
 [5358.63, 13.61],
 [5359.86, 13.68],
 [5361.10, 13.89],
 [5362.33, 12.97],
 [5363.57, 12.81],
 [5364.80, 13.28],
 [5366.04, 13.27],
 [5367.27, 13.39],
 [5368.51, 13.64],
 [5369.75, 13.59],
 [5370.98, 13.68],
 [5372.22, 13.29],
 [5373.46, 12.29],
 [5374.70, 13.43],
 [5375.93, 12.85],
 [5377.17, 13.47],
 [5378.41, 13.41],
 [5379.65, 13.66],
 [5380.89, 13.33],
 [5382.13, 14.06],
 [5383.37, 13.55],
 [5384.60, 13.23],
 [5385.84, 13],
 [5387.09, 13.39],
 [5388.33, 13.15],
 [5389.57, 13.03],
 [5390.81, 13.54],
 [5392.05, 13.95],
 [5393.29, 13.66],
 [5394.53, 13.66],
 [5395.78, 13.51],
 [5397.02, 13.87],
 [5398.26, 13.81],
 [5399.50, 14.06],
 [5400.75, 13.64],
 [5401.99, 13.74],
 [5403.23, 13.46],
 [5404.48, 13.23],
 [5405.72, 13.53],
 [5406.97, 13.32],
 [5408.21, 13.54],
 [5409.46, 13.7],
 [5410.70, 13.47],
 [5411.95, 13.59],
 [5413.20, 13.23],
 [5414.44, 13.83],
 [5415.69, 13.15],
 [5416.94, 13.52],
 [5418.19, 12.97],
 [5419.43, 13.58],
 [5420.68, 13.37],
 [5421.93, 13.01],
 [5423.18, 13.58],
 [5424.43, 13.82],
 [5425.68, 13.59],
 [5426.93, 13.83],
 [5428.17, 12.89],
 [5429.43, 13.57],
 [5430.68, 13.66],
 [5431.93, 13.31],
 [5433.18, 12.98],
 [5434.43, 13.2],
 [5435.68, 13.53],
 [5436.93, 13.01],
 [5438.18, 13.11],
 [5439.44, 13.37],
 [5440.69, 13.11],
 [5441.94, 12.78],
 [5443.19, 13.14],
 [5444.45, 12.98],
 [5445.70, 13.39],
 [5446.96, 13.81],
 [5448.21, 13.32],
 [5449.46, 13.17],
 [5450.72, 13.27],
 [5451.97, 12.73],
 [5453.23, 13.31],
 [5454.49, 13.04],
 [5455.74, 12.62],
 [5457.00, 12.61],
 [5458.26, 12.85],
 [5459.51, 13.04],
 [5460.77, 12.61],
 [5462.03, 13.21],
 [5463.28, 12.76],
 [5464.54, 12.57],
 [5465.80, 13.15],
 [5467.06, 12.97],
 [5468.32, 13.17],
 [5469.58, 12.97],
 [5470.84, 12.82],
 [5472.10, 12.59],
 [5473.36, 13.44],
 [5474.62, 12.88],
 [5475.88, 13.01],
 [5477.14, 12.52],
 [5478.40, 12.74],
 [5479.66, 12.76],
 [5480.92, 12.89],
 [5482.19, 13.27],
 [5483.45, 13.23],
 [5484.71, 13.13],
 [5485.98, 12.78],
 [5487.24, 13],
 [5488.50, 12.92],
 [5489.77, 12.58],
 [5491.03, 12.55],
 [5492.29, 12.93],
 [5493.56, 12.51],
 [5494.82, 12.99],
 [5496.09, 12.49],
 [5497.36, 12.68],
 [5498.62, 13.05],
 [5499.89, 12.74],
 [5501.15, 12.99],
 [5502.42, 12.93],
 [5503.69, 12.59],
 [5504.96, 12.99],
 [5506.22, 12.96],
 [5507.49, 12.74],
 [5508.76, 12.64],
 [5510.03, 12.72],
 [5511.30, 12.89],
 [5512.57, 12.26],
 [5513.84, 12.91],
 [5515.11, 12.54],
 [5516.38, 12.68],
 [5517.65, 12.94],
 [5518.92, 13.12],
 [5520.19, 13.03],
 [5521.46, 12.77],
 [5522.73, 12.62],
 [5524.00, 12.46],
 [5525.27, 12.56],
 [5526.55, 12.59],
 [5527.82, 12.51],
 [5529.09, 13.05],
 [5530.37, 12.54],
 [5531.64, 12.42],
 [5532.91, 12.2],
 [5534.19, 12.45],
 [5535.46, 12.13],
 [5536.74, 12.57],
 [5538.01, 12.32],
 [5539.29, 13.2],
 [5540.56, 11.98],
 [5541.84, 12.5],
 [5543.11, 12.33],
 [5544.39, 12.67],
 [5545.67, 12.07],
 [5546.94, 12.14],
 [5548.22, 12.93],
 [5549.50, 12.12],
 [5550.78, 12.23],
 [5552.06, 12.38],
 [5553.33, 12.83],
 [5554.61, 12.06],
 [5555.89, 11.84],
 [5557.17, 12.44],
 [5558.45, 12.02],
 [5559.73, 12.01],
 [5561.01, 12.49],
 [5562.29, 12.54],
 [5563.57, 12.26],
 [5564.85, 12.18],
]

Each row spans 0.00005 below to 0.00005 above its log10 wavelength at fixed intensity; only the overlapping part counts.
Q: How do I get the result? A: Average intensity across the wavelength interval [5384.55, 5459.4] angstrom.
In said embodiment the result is 13.4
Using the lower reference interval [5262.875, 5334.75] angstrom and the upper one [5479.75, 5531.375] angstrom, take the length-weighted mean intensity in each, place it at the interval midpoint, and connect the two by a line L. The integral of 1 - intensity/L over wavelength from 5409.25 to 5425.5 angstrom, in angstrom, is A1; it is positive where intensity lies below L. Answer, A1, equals -0.6 angstrom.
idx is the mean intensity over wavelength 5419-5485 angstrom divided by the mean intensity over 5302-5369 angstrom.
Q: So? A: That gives 0.99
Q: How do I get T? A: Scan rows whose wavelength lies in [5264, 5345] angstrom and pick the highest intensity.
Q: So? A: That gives 13.93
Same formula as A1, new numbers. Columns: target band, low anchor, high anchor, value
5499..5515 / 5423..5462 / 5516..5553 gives -0.05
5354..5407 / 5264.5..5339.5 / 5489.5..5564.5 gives -1.84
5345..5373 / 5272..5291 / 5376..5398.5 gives 0.21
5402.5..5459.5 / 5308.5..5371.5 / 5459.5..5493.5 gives -1.13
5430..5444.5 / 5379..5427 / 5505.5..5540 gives 0.09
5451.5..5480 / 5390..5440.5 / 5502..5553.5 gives 0.42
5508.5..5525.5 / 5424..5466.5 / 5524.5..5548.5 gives -0.15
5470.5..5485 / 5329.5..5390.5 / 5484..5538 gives -0.12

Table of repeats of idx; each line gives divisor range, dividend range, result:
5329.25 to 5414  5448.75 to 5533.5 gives 0.96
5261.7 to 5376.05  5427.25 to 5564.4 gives 0.97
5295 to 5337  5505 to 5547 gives 0.95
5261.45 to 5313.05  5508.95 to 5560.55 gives 0.95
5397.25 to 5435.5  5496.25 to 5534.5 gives 0.94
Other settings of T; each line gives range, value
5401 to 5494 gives 13.83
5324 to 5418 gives 14.06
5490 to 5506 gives 13.05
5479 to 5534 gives 13.27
